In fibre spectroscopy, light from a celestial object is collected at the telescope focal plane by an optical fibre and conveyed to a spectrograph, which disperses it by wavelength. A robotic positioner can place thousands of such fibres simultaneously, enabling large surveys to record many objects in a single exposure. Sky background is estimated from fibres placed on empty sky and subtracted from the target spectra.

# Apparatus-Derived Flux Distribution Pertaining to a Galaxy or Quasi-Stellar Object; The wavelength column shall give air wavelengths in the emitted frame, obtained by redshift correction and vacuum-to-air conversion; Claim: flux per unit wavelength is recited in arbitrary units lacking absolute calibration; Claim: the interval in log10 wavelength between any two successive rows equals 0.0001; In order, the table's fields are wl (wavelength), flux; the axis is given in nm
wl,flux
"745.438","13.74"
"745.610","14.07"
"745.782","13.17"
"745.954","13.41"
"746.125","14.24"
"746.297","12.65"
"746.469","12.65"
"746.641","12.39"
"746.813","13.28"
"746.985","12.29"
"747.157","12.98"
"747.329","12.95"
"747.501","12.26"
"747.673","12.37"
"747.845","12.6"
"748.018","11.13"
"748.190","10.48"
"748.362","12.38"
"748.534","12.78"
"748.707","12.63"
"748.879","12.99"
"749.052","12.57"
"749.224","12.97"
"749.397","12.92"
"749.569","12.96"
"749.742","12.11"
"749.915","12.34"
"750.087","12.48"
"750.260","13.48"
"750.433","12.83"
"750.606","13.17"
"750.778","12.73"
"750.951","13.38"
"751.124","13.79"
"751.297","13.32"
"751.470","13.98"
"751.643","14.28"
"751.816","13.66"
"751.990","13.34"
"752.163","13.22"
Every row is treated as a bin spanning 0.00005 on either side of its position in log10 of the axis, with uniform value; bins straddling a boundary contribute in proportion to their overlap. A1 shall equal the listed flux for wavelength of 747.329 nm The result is 12.95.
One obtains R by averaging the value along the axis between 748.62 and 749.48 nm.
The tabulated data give 12.8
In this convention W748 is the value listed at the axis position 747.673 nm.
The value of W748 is 12.37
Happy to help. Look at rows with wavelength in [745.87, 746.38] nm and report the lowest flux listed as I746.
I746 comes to 12.65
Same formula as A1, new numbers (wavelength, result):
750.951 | 13.38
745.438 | 13.74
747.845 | 12.6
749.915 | 12.34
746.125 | 14.24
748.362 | 12.38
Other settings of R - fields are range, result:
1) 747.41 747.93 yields 12.4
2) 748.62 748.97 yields 12.8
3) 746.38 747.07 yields 12.6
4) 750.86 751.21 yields 13.6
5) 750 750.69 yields 13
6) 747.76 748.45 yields 11.7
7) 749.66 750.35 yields 12.6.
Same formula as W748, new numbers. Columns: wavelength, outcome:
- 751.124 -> 13.79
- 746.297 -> 12.65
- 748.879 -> 12.99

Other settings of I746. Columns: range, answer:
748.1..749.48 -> 10.48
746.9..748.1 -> 11.13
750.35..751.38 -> 12.73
